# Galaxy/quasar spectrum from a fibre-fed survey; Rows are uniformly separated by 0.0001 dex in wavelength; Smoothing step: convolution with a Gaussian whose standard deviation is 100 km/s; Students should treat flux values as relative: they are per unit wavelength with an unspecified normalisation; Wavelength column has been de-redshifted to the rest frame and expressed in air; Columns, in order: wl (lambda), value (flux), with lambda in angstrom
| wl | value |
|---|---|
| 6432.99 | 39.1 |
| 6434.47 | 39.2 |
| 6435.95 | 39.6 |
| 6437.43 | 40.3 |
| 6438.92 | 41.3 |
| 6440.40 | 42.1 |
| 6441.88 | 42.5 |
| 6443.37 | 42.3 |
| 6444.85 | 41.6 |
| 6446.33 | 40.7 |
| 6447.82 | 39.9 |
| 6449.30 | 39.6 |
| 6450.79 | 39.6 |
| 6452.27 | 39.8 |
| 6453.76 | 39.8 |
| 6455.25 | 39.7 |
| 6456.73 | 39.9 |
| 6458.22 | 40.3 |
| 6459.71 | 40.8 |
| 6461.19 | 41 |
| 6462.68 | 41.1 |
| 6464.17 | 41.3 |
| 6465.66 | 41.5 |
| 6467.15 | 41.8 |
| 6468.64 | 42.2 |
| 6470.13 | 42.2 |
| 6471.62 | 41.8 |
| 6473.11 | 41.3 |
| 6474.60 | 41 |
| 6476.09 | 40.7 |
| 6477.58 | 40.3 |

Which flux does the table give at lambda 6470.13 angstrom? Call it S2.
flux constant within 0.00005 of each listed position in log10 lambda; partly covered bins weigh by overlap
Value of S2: 42.2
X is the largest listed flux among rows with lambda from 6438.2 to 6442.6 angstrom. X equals 42.5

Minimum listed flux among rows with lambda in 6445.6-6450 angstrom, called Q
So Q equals 39.6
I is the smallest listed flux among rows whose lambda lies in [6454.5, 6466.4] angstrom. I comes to 39.7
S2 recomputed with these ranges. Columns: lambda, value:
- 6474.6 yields 41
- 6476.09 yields 40.7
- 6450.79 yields 39.6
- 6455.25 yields 39.7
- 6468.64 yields 42.2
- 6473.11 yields 41.3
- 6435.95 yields 39.6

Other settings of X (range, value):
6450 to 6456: 39.8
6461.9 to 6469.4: 42.2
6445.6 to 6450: 40.7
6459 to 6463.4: 41.1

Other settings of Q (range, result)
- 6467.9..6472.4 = 41.8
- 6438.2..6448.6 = 39.9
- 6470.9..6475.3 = 41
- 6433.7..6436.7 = 39.2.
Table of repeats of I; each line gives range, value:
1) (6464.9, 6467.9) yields 41.5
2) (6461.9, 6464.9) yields 41.1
